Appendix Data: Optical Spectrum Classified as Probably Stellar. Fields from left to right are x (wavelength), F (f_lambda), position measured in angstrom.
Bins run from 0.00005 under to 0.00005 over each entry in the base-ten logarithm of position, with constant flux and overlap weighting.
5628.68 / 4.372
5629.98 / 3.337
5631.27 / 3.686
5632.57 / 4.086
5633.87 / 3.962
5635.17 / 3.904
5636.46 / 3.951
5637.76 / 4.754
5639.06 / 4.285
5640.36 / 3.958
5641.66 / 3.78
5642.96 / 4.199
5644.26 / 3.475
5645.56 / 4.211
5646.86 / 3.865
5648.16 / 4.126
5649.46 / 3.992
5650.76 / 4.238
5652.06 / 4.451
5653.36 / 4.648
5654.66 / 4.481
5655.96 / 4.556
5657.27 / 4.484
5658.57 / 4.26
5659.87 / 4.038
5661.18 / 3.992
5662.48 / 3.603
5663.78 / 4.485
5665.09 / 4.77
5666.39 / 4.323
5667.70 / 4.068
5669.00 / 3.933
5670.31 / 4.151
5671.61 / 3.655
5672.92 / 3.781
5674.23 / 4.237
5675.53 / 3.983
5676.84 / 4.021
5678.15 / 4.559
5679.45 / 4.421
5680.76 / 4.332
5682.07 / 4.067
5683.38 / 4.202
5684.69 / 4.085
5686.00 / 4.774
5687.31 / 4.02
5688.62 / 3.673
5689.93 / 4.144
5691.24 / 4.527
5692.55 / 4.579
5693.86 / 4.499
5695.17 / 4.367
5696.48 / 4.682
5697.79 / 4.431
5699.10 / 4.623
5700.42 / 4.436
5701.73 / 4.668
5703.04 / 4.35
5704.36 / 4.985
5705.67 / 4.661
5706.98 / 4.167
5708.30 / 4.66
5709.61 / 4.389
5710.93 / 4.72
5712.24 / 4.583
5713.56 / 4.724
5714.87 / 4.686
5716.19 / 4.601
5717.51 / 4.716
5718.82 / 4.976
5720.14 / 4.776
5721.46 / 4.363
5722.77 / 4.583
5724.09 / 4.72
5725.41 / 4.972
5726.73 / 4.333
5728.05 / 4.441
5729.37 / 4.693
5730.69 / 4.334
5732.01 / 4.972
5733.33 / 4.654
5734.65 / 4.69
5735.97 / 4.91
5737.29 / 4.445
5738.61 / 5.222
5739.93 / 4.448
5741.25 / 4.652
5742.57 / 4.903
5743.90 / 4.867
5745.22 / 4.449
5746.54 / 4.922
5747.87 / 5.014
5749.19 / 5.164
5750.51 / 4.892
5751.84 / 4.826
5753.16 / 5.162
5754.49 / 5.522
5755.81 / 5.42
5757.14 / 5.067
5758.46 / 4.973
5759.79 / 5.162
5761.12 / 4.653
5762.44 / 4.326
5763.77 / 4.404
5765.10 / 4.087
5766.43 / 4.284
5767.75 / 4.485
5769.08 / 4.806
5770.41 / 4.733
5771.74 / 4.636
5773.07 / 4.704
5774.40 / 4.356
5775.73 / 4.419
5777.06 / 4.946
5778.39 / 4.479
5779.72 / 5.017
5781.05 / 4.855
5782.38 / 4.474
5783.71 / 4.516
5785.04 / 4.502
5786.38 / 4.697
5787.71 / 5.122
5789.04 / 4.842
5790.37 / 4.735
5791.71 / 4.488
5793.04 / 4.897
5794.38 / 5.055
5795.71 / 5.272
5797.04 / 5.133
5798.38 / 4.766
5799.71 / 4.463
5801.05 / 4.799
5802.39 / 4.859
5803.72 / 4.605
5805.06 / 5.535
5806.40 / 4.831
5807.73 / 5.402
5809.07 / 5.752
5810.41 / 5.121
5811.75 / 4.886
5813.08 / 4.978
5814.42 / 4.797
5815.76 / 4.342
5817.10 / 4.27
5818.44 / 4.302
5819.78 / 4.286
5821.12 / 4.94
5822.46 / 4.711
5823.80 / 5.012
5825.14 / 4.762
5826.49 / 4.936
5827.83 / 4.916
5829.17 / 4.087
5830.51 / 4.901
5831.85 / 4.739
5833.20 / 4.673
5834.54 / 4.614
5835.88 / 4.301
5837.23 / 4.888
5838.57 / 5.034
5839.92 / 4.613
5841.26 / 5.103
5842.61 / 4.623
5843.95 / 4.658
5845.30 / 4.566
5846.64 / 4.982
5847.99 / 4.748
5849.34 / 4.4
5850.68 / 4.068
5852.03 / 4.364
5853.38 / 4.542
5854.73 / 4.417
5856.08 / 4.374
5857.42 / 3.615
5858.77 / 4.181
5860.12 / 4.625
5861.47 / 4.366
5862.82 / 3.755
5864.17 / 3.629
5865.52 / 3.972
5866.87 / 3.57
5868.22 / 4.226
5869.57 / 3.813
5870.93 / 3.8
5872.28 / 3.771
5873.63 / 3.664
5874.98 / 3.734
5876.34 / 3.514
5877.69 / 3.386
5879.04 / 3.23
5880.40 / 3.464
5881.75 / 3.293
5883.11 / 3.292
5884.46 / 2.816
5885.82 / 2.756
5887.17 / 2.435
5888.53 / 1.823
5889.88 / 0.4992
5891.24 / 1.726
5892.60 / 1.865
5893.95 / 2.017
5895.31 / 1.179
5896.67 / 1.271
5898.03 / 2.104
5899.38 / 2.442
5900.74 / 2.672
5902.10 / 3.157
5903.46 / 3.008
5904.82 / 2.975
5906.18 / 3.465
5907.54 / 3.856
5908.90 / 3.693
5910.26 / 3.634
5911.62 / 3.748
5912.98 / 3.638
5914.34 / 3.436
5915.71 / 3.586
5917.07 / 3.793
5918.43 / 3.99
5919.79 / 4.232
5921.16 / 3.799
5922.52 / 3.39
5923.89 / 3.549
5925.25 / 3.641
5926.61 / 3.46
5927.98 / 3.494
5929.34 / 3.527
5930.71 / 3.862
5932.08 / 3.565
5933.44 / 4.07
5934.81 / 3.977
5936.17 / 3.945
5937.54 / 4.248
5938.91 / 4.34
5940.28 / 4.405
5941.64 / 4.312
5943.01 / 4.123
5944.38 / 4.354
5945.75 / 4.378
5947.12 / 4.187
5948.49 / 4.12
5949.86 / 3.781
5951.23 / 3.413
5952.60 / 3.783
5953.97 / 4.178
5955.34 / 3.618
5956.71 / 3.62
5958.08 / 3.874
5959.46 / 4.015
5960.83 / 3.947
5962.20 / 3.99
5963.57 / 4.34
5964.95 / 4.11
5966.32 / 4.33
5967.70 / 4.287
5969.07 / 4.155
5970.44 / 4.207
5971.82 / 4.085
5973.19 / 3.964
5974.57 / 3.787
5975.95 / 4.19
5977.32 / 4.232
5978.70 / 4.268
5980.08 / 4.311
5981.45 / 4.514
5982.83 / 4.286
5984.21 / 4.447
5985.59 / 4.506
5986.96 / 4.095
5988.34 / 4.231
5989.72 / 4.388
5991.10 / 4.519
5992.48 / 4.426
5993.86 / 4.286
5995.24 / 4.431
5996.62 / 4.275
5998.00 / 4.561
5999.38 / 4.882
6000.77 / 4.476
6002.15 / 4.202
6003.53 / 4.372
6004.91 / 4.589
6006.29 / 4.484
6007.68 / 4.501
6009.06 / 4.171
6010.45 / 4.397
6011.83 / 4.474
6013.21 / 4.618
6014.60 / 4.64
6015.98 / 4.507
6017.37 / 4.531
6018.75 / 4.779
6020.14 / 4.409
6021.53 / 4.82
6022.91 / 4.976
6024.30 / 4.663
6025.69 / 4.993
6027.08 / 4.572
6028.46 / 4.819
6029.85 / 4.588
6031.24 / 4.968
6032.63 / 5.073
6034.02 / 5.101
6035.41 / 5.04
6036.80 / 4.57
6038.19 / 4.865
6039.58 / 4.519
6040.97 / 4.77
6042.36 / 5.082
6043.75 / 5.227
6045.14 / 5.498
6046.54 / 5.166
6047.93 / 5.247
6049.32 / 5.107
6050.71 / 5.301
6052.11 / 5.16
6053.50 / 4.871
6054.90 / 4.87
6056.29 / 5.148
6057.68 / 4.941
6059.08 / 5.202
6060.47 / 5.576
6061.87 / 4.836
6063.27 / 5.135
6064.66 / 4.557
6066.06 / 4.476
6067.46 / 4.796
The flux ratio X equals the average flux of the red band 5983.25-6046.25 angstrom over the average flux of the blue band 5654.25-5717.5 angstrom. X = 1.07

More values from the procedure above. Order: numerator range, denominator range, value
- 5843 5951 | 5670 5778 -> 0.78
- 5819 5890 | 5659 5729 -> 0.93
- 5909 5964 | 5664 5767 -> 0.85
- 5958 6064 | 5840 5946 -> 1.28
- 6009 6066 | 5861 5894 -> 1.55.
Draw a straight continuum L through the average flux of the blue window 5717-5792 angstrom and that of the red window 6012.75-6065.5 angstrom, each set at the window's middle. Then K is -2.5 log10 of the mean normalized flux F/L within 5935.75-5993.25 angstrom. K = 0.17 mag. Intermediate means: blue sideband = 4.73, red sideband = 4.91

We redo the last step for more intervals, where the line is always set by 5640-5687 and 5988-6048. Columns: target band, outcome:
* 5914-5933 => 0.23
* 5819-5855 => -0.06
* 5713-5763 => -0.12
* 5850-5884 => 0.16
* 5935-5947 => 0.08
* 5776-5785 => -0.08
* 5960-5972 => 0.11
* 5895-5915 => 0.45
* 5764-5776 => -0.04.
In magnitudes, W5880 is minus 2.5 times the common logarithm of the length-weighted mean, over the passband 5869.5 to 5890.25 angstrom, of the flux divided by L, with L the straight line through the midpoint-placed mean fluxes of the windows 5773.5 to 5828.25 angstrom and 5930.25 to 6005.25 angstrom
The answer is 0.41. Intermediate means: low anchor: 4.81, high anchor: 4.18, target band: 3.1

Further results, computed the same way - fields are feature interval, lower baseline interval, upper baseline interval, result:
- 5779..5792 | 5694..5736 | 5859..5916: -0.18 mag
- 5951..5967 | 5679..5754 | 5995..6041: 0.17 mag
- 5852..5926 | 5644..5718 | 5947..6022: 0.28 mag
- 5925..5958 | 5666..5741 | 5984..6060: 0.18 mag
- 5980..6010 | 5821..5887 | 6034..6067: 0.09 mag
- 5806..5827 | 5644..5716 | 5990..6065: -0.08 mag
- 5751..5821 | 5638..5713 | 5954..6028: -0.12 mag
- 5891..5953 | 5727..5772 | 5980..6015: 0.29 mag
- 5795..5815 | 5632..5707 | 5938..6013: -0.18 mag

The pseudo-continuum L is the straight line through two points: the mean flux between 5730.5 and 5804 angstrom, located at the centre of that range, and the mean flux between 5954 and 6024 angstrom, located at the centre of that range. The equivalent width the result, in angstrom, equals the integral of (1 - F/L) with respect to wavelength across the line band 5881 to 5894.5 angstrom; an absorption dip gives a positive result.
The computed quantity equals 6.77 angstrom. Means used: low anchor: 4.77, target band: 2.26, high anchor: 4.32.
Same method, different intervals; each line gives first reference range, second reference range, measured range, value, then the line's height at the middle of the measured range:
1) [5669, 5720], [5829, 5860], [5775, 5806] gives -2.1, 4.5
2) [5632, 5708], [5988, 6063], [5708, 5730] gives -1.7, 4.31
